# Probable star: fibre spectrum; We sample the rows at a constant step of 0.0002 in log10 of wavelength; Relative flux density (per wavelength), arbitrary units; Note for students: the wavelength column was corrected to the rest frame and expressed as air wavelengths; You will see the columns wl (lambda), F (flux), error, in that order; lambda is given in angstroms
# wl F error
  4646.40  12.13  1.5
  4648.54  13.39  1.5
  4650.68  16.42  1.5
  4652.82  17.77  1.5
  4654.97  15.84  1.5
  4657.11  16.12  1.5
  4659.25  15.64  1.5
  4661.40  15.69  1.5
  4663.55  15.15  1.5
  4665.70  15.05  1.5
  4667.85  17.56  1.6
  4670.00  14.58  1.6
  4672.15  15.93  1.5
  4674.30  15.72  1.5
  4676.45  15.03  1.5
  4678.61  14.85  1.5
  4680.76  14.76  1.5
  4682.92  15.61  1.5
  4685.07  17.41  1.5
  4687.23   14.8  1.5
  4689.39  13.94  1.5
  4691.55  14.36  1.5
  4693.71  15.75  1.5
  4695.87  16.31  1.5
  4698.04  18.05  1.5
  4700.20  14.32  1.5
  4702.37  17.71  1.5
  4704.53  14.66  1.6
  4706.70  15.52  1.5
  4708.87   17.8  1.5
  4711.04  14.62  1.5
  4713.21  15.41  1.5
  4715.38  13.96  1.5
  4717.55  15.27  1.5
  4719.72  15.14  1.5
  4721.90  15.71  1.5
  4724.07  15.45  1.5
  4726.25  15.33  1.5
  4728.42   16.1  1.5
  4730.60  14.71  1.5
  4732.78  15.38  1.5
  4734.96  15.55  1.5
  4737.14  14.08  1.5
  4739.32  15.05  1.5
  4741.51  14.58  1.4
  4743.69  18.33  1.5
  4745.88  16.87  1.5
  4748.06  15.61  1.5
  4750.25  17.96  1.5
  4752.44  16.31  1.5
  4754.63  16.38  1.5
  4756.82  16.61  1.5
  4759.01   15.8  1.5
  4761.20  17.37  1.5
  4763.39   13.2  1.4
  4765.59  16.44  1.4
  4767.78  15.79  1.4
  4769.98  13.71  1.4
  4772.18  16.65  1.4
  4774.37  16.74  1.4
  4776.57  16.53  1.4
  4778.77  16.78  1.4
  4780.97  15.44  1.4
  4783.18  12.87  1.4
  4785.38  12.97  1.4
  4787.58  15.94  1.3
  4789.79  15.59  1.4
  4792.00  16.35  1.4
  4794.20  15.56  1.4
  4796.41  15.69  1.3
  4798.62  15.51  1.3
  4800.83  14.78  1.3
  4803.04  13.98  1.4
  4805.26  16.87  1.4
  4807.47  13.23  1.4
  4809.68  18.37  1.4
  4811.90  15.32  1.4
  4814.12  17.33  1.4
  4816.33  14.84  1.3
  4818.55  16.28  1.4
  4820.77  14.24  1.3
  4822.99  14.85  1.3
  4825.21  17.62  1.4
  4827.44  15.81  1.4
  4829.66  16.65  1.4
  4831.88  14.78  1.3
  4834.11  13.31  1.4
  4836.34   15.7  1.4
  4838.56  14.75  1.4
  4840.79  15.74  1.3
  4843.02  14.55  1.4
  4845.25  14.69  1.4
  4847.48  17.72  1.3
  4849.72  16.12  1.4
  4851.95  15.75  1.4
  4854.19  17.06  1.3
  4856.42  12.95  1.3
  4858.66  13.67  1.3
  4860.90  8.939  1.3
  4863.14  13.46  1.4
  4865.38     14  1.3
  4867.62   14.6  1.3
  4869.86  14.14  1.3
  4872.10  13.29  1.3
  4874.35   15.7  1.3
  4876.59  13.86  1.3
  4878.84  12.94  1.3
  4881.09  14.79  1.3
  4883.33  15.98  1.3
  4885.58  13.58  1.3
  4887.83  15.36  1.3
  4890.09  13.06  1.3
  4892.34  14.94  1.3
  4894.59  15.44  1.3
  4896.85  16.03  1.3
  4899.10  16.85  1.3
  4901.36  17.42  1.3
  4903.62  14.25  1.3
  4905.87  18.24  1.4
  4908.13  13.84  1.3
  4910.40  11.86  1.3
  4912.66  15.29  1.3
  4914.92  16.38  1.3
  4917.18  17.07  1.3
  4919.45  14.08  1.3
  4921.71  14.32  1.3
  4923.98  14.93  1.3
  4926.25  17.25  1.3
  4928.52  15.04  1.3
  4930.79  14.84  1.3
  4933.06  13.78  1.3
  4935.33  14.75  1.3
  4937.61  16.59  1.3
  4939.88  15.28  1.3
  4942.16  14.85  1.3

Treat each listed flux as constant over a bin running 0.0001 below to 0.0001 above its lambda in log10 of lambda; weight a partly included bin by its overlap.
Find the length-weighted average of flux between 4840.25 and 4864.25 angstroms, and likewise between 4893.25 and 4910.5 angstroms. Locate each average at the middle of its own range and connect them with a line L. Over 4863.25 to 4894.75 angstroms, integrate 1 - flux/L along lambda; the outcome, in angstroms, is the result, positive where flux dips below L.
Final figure 1.7 angstroms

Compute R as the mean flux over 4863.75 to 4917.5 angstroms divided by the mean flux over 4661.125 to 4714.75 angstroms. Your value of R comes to 1.0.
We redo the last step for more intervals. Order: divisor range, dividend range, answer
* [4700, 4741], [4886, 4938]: 0.99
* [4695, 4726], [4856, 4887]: 0.88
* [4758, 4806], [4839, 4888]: 0.94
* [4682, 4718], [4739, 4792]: 1.01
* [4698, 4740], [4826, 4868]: 0.96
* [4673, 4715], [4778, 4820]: 0.99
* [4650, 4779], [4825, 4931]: 0.95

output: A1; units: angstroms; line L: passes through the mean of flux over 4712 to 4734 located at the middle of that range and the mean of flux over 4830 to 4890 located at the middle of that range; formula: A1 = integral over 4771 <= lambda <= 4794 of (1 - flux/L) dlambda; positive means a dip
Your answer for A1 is -1.0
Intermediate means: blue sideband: 15.2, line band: 15.6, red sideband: 14.5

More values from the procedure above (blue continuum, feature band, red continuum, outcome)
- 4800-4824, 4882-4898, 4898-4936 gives 0.5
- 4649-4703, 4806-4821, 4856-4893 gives -1.4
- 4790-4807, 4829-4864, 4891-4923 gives 1.6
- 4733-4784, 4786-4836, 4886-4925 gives 0.2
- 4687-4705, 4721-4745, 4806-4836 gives 0.2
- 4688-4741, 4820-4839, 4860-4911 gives -0.7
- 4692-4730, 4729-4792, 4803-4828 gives 0.1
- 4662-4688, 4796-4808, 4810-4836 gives 0.4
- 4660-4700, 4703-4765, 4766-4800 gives -0.7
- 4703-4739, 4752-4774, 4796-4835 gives -0.6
